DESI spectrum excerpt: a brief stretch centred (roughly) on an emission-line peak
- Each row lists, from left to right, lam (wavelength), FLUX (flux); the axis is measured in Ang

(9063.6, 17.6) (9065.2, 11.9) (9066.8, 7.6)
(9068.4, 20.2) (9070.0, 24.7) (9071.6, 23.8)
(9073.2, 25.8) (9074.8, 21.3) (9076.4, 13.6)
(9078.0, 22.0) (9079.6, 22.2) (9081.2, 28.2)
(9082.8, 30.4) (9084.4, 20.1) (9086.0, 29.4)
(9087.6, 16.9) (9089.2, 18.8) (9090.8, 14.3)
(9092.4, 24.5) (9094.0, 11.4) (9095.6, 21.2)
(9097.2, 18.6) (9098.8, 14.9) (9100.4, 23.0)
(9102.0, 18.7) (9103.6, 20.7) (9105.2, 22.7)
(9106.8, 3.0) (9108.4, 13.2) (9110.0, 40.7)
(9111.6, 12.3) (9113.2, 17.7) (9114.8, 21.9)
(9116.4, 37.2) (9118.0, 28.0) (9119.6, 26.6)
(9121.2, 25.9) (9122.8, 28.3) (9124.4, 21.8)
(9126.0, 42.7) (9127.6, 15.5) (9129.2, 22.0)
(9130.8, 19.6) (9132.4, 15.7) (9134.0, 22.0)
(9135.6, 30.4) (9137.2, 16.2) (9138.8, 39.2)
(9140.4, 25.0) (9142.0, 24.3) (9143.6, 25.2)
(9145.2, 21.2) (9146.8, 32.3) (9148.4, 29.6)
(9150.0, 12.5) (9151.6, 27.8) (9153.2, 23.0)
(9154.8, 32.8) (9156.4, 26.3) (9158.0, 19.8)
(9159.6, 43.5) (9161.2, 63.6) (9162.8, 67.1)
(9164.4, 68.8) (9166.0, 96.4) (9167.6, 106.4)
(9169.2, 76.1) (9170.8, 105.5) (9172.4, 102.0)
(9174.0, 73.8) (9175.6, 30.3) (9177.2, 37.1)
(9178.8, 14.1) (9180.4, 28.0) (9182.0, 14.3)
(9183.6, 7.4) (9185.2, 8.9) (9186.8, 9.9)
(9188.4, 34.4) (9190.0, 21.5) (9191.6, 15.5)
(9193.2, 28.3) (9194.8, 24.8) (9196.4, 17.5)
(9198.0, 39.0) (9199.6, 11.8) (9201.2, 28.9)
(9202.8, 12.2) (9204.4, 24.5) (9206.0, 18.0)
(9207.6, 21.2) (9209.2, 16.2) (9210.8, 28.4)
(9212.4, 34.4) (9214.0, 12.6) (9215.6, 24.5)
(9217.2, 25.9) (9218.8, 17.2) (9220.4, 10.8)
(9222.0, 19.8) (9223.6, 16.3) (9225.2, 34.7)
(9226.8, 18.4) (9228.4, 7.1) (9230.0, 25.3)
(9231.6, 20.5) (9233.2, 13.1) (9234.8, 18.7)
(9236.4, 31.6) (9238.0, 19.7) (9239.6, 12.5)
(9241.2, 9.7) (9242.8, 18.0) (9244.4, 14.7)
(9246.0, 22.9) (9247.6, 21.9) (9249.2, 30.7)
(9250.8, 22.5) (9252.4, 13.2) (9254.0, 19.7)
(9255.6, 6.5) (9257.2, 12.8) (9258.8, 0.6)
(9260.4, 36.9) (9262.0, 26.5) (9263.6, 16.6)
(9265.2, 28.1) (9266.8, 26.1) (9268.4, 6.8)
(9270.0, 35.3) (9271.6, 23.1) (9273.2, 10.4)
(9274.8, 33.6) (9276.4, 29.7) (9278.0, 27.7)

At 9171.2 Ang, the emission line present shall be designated Hgamma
